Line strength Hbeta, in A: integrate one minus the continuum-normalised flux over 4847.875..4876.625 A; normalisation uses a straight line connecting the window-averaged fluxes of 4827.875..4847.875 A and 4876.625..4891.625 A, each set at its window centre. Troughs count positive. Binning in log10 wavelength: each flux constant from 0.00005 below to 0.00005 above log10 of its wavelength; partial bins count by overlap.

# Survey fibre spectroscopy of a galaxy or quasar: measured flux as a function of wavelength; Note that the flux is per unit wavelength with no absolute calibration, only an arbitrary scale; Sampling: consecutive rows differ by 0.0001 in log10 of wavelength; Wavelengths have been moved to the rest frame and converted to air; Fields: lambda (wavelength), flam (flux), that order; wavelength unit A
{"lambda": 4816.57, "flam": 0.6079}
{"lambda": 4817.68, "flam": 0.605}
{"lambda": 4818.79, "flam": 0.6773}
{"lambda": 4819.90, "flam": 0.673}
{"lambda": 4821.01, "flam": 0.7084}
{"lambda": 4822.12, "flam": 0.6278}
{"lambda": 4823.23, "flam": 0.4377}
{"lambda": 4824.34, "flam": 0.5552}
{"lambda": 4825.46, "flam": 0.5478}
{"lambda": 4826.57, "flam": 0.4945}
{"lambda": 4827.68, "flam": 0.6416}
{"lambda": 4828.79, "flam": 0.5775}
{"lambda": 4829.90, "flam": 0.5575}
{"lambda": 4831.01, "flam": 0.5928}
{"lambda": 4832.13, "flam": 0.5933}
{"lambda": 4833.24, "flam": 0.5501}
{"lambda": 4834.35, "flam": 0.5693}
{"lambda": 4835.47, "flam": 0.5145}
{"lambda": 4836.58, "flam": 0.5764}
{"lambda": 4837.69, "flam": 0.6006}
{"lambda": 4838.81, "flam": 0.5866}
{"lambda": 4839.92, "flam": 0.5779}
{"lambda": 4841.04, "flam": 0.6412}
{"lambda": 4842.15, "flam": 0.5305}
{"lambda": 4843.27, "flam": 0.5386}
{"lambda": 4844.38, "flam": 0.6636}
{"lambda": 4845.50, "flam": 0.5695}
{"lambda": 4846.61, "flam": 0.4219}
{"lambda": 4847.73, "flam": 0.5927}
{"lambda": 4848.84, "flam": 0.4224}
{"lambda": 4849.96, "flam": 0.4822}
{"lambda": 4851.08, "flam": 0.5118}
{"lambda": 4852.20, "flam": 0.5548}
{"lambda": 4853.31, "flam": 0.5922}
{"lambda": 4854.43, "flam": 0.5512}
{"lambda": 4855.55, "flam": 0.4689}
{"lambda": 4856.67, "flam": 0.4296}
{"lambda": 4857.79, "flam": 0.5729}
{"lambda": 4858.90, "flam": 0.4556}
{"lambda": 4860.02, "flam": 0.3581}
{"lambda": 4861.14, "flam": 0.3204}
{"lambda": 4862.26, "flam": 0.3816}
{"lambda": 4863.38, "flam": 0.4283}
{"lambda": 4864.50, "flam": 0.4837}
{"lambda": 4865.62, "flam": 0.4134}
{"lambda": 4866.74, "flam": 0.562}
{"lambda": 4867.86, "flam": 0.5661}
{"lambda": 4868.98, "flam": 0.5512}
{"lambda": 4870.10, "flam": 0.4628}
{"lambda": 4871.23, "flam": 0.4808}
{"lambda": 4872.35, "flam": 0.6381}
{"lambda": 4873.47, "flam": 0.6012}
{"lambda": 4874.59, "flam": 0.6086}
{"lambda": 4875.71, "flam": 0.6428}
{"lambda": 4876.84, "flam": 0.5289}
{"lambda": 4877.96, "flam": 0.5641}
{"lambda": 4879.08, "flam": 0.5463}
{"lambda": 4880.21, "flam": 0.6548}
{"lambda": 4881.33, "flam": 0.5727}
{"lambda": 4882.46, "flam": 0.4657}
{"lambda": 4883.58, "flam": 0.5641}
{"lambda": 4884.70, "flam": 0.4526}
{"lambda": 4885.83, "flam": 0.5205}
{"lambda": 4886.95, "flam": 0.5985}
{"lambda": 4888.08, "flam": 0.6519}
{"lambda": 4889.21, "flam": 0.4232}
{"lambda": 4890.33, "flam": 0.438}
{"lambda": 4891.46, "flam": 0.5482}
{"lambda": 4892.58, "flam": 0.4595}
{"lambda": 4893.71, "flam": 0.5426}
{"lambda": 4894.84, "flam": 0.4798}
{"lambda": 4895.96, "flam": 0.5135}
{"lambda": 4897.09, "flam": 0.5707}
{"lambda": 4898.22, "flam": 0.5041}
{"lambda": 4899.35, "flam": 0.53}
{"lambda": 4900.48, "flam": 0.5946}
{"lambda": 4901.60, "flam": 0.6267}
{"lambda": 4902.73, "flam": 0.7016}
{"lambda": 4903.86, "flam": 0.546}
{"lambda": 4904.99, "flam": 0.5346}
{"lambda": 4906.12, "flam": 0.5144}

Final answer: 2.6 A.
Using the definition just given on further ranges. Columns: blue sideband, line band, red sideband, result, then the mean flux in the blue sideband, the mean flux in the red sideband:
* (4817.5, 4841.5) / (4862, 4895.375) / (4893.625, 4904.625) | 2.3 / 0.586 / 0.561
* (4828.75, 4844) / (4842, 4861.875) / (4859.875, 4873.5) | 1.0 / 0.573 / 0.48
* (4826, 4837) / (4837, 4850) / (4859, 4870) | -0.7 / 0.567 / 0.452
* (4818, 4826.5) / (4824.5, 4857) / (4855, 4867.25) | -1.8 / 0.597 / 0.443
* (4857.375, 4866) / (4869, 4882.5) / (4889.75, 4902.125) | -2.9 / 0.425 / 0.528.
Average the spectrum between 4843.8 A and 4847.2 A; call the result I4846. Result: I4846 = 0.552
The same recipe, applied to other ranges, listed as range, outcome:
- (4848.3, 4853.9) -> 0.513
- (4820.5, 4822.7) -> 0.665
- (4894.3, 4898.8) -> 0.517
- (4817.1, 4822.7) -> 0.657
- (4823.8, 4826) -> 0.549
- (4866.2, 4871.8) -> 0.524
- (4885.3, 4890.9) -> 0.526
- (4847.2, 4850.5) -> 0.499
